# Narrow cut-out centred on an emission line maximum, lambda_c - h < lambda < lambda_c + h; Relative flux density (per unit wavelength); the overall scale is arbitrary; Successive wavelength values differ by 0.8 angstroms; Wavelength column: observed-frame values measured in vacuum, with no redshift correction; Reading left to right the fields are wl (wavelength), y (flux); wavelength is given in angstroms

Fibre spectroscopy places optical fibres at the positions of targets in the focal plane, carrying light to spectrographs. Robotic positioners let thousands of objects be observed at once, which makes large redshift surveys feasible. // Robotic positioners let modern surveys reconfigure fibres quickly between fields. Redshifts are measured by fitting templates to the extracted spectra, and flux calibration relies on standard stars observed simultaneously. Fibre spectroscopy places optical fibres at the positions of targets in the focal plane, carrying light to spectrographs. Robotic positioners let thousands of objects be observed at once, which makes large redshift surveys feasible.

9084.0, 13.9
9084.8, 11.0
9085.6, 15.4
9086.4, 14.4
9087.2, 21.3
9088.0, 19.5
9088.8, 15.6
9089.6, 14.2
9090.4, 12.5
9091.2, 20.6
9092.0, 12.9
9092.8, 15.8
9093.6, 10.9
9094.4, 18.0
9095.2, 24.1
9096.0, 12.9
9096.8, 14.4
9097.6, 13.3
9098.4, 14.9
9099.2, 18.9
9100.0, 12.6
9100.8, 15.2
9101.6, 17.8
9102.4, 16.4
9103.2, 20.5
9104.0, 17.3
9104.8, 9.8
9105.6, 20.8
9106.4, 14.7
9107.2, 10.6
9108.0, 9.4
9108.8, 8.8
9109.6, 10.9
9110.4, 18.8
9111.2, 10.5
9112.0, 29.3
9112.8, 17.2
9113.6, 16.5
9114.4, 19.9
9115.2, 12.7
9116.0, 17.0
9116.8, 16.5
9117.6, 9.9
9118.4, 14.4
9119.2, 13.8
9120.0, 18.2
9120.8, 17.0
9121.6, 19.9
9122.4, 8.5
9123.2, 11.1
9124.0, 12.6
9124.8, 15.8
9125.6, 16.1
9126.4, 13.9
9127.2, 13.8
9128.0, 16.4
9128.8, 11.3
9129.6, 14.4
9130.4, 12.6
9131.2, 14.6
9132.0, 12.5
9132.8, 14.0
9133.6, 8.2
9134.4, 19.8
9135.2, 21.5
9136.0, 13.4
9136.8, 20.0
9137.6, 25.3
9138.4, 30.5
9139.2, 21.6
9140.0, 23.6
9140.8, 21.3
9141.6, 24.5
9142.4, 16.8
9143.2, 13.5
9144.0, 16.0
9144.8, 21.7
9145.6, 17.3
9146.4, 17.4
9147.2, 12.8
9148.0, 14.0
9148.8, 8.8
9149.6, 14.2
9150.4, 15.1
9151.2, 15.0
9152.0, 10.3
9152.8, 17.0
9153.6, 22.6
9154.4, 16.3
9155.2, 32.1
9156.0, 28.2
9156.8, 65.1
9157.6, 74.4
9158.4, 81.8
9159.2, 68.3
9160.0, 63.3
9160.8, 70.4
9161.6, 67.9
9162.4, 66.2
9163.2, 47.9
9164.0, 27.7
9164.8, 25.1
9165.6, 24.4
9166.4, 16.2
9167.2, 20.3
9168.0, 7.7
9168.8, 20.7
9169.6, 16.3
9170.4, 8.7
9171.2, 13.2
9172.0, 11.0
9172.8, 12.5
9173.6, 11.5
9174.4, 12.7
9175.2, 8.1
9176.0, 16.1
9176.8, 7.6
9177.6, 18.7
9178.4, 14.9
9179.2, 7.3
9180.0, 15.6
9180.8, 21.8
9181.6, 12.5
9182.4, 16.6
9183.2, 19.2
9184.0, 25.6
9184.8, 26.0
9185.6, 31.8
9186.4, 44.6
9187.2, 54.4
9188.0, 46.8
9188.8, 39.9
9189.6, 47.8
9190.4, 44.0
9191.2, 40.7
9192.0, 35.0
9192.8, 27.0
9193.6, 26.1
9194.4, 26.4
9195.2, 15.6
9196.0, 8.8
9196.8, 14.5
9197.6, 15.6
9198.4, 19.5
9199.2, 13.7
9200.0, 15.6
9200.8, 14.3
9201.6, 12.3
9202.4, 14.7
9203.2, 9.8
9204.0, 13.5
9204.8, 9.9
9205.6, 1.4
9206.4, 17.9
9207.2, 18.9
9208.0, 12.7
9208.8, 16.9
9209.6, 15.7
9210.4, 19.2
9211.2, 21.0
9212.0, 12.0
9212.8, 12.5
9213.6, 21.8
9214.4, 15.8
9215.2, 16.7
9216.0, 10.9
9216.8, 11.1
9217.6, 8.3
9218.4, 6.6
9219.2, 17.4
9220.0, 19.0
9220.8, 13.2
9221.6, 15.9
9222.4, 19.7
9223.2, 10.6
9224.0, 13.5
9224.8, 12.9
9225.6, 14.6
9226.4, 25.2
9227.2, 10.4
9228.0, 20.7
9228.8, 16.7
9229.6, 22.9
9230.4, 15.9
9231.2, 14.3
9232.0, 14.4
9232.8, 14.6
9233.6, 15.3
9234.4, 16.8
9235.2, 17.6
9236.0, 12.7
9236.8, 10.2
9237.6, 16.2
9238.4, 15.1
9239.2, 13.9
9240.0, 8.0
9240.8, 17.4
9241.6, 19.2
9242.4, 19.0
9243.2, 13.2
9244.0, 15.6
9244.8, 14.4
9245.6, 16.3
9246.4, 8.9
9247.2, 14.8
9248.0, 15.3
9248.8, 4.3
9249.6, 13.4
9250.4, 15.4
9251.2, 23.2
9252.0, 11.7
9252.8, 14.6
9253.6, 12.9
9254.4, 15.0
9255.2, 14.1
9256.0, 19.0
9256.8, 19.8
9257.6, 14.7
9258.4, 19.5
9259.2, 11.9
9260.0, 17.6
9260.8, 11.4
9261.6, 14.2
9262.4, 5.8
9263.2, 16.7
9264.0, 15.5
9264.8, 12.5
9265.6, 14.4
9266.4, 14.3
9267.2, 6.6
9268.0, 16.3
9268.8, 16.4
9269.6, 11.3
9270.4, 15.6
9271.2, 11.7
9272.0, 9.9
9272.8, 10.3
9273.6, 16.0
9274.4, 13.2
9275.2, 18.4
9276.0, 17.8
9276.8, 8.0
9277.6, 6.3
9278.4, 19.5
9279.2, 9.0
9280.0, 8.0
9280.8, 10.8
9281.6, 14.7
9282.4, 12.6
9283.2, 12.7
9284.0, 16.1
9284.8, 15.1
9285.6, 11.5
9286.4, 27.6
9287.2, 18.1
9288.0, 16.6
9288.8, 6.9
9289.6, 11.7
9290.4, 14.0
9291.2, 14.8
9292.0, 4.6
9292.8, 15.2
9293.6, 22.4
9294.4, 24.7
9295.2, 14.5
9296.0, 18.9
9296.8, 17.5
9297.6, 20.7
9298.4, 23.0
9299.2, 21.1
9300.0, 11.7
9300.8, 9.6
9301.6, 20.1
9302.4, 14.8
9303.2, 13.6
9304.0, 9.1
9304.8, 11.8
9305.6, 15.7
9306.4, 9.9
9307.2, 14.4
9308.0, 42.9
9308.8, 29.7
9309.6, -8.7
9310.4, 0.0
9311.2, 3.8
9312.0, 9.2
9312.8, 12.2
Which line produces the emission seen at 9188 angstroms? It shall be [N II]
